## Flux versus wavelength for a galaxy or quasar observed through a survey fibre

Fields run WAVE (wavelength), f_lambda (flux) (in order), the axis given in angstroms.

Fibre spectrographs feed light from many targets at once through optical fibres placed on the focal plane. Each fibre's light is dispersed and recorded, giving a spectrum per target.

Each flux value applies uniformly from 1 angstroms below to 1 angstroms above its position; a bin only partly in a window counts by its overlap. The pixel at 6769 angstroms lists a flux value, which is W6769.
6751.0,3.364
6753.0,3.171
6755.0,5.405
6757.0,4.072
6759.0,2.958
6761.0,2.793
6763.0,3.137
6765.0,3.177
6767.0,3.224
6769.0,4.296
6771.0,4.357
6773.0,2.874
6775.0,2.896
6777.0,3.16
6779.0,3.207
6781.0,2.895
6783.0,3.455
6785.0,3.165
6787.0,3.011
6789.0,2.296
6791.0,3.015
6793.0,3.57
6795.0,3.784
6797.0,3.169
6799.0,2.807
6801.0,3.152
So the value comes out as 4.296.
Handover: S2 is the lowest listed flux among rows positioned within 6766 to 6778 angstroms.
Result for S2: 2.874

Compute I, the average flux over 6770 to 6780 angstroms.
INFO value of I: 3.3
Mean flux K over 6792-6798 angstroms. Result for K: 3.51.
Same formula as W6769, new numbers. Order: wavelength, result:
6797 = 3.169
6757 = 4.072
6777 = 3.16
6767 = 3.224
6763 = 3.137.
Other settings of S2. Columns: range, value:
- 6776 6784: 2.895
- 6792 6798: 3.169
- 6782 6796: 2.296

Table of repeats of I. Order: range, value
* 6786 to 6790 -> 2.65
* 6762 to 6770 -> 3.46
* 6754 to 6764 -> 3.67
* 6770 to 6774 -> 3.62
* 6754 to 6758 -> 4.74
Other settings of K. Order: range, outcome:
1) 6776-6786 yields 3.18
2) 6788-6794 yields 2.96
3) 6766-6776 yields 3.53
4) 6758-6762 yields 2.88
